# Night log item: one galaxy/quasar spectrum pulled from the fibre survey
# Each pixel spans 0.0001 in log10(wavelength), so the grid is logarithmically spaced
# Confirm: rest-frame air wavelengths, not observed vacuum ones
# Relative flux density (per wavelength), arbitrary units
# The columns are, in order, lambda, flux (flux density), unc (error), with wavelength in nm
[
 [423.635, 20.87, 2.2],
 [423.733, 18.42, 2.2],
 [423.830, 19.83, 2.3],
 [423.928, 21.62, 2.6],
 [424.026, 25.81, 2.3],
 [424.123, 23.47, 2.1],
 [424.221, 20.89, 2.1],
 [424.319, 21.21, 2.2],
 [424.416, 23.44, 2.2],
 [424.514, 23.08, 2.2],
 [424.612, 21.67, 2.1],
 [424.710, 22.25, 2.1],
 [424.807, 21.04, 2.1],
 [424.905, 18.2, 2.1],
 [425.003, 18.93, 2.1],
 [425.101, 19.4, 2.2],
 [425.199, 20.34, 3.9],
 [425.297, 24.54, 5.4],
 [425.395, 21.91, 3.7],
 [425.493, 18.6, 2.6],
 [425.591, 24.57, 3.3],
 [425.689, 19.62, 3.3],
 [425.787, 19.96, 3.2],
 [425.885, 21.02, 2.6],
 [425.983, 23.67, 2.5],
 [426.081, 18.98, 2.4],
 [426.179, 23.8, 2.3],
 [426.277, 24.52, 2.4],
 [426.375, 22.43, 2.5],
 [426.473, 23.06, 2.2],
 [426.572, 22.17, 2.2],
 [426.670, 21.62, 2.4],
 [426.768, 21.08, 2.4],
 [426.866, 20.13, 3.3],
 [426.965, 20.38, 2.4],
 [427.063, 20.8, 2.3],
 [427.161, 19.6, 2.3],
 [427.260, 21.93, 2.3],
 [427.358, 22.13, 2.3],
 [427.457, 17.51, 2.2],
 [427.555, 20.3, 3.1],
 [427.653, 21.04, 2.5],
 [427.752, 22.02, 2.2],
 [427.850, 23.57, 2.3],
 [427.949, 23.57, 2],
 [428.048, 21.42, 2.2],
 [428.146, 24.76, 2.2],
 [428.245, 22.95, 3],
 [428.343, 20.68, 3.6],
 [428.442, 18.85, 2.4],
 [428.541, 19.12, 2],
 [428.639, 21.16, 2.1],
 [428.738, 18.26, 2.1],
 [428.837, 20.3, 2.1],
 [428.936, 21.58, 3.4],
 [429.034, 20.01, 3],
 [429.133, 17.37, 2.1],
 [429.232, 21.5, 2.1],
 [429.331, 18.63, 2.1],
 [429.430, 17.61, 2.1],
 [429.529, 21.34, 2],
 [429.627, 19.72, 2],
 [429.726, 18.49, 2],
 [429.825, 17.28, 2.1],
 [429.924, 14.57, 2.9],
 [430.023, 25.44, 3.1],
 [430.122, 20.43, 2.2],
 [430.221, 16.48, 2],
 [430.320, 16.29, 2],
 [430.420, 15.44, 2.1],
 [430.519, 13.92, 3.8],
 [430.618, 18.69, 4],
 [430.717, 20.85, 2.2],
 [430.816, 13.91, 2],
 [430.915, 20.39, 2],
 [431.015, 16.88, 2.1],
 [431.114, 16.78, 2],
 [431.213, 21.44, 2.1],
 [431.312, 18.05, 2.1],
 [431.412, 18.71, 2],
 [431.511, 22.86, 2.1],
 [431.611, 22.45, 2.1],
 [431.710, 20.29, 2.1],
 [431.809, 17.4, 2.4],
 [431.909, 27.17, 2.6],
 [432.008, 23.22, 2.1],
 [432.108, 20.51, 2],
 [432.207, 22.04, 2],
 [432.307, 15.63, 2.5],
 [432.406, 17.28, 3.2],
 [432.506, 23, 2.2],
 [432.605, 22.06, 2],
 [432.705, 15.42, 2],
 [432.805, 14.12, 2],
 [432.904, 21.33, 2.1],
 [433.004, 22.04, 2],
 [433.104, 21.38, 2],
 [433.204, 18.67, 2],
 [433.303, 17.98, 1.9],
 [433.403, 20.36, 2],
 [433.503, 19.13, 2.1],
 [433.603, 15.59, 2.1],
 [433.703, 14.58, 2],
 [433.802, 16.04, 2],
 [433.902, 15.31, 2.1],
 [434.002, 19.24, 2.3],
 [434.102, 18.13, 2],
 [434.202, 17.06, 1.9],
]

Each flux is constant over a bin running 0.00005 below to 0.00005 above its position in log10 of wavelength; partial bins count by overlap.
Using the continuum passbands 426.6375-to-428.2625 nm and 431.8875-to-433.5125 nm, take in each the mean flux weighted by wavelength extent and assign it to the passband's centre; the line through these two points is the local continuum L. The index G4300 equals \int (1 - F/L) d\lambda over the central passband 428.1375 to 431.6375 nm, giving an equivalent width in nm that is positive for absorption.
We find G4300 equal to 0.268 nm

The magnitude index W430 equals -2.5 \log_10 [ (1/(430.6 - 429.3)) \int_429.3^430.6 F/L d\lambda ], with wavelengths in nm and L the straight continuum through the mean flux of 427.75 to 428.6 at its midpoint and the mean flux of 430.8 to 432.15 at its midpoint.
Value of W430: 0.16 mag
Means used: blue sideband 21.9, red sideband 20.1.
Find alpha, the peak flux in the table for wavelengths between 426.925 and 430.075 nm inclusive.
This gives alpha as 25.44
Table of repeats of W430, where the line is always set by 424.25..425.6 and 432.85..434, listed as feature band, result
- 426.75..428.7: -0.04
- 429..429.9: 0.04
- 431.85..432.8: -0.09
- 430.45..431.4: 0.08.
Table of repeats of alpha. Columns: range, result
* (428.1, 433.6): 27.17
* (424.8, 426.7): 24.57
